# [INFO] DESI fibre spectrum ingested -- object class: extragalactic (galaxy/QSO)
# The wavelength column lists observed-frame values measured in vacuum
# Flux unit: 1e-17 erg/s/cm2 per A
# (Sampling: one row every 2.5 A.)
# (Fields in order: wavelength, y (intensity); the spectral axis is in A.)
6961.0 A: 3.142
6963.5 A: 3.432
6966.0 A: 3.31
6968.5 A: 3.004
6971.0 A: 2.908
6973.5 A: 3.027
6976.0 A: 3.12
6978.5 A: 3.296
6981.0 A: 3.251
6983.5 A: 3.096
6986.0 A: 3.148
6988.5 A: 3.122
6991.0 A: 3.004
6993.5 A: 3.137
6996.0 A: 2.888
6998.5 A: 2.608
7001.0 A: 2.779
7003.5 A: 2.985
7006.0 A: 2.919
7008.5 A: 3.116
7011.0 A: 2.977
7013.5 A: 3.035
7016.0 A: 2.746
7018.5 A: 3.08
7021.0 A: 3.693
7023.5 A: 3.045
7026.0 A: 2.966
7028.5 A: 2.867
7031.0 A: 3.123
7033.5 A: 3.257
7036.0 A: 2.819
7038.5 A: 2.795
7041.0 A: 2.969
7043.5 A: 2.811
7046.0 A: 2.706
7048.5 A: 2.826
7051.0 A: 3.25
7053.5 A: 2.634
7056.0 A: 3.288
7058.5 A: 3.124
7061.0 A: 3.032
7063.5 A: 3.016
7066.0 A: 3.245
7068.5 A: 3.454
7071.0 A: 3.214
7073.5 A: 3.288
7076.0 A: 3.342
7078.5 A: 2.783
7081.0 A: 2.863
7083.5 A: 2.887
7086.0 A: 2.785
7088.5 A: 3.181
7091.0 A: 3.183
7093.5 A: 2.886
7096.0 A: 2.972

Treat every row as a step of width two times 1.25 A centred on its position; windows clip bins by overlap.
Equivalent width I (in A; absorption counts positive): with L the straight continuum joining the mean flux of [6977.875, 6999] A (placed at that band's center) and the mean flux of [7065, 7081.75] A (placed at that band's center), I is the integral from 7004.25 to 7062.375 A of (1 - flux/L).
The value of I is 2.3 A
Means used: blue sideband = 3.07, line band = 3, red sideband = 3.18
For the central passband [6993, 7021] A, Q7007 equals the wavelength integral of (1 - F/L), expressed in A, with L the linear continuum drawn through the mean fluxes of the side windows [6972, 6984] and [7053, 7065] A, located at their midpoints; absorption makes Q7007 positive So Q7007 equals 1.4 A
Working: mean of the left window 3.16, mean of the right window 3.05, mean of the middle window 2.96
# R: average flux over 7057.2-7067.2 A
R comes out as 3.1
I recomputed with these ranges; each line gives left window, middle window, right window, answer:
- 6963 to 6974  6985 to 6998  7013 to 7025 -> 0.4 A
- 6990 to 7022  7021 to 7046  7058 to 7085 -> 0.5 A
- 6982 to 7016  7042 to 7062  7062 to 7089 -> 0.7 A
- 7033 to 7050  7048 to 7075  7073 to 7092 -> -1.7 A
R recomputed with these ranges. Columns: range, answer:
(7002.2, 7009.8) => 3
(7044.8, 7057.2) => 2.94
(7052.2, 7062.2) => 3.02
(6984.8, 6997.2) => 3.06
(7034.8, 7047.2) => 2.82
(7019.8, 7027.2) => 3.23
